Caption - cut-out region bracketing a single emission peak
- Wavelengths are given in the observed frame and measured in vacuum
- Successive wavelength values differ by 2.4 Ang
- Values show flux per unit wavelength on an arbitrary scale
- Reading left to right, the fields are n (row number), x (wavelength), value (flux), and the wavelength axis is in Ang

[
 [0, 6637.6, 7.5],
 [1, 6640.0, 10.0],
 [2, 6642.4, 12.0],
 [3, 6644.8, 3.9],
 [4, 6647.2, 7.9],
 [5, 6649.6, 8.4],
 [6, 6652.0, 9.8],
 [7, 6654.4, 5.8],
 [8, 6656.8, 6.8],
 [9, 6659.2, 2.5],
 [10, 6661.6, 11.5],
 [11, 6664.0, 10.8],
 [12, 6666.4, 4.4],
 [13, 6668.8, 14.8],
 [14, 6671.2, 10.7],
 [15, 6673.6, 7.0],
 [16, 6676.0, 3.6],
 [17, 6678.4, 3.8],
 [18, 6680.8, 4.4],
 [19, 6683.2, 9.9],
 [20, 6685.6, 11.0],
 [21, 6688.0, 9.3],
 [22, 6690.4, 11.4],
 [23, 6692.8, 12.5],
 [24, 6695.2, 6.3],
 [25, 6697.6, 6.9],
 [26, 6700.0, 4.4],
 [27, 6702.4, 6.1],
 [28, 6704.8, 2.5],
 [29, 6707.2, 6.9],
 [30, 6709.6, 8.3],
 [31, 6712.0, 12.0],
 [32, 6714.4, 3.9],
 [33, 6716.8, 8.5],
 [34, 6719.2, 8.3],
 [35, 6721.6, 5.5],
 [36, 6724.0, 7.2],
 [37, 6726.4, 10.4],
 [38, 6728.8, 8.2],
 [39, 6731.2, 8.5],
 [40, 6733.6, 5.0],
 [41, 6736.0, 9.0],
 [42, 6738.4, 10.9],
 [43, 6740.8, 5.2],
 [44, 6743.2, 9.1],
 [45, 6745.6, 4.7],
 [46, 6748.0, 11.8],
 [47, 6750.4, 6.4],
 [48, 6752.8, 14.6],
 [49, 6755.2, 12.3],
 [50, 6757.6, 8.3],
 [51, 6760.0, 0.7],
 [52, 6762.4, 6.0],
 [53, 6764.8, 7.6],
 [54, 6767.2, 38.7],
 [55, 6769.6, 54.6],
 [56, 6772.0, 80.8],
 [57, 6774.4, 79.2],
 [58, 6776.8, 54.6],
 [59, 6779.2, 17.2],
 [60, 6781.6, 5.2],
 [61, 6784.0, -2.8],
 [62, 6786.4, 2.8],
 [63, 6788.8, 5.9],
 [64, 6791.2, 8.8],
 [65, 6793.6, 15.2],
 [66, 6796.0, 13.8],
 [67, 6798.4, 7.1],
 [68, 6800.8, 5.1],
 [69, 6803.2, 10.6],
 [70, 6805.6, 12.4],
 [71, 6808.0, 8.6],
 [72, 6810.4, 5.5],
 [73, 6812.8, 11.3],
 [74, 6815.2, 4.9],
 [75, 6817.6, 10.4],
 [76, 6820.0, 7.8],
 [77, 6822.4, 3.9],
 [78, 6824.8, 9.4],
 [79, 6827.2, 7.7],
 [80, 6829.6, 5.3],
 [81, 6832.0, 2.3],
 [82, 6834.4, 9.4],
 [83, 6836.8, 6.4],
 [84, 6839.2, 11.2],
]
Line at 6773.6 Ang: [O II]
